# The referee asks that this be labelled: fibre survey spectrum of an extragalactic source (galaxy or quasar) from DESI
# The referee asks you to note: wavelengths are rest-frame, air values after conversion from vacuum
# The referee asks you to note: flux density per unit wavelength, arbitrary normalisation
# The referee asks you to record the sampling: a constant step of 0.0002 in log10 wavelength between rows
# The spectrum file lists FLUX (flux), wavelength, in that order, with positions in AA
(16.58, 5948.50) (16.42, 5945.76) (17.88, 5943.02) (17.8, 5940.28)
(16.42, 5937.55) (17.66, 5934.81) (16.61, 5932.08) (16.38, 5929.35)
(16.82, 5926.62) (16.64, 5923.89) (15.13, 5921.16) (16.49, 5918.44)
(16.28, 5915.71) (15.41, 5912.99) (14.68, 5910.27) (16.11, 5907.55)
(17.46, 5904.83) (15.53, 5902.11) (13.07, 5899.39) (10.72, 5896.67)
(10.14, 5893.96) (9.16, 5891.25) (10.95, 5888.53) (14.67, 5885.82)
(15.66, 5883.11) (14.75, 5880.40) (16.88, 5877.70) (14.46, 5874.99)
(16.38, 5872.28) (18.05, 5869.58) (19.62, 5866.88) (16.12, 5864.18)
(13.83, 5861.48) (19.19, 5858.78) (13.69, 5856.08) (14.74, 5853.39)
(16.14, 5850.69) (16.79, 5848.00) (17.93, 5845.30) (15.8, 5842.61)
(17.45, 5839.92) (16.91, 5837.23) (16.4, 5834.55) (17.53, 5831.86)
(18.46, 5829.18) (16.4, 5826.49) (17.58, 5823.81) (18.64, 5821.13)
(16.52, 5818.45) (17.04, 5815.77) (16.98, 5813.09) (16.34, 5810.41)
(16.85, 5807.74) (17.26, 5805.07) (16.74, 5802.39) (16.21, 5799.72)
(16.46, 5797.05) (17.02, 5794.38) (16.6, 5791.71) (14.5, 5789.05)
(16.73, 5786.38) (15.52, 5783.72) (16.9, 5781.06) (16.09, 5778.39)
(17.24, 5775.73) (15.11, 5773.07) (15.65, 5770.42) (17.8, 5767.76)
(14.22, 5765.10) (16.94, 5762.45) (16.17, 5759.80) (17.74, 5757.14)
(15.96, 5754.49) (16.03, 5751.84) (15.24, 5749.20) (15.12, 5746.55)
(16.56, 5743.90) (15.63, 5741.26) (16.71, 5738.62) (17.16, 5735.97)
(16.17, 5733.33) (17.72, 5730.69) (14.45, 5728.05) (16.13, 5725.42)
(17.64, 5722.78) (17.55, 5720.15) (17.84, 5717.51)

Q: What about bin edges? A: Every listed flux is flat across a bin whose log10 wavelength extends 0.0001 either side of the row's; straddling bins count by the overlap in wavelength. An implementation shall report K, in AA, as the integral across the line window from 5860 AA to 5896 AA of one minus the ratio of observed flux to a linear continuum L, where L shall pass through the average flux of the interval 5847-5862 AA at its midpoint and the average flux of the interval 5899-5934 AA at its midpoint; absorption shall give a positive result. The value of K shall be 2.9 AA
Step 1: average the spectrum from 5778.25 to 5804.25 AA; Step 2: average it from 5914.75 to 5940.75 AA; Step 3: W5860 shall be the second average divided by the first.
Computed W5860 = 1.0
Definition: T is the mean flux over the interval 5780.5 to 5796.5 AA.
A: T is 16.2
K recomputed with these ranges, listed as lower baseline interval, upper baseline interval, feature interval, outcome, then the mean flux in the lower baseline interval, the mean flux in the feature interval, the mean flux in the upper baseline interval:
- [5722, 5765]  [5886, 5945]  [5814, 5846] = -3.1 AA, 16.3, 17.2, 15.1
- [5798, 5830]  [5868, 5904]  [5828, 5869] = -3.1 AA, 17.1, 16.7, 14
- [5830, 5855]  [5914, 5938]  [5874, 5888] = 1.3 AA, 16.6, 15.1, 16.5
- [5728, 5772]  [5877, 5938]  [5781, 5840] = -4.1 AA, 16.2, 16.8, 14.9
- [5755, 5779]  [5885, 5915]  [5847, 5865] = -1.7 AA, 16.3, 15.8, 13.5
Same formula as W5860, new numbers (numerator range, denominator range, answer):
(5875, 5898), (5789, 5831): 0.77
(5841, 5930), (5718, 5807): 0.94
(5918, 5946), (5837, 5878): 1.02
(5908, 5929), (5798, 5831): 0.93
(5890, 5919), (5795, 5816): 0.84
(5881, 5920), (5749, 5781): 0.86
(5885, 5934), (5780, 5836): 0.87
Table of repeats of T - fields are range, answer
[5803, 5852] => 17.1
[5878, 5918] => 14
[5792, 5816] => 16.7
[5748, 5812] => 16.3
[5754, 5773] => 16.3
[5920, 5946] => 16.8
